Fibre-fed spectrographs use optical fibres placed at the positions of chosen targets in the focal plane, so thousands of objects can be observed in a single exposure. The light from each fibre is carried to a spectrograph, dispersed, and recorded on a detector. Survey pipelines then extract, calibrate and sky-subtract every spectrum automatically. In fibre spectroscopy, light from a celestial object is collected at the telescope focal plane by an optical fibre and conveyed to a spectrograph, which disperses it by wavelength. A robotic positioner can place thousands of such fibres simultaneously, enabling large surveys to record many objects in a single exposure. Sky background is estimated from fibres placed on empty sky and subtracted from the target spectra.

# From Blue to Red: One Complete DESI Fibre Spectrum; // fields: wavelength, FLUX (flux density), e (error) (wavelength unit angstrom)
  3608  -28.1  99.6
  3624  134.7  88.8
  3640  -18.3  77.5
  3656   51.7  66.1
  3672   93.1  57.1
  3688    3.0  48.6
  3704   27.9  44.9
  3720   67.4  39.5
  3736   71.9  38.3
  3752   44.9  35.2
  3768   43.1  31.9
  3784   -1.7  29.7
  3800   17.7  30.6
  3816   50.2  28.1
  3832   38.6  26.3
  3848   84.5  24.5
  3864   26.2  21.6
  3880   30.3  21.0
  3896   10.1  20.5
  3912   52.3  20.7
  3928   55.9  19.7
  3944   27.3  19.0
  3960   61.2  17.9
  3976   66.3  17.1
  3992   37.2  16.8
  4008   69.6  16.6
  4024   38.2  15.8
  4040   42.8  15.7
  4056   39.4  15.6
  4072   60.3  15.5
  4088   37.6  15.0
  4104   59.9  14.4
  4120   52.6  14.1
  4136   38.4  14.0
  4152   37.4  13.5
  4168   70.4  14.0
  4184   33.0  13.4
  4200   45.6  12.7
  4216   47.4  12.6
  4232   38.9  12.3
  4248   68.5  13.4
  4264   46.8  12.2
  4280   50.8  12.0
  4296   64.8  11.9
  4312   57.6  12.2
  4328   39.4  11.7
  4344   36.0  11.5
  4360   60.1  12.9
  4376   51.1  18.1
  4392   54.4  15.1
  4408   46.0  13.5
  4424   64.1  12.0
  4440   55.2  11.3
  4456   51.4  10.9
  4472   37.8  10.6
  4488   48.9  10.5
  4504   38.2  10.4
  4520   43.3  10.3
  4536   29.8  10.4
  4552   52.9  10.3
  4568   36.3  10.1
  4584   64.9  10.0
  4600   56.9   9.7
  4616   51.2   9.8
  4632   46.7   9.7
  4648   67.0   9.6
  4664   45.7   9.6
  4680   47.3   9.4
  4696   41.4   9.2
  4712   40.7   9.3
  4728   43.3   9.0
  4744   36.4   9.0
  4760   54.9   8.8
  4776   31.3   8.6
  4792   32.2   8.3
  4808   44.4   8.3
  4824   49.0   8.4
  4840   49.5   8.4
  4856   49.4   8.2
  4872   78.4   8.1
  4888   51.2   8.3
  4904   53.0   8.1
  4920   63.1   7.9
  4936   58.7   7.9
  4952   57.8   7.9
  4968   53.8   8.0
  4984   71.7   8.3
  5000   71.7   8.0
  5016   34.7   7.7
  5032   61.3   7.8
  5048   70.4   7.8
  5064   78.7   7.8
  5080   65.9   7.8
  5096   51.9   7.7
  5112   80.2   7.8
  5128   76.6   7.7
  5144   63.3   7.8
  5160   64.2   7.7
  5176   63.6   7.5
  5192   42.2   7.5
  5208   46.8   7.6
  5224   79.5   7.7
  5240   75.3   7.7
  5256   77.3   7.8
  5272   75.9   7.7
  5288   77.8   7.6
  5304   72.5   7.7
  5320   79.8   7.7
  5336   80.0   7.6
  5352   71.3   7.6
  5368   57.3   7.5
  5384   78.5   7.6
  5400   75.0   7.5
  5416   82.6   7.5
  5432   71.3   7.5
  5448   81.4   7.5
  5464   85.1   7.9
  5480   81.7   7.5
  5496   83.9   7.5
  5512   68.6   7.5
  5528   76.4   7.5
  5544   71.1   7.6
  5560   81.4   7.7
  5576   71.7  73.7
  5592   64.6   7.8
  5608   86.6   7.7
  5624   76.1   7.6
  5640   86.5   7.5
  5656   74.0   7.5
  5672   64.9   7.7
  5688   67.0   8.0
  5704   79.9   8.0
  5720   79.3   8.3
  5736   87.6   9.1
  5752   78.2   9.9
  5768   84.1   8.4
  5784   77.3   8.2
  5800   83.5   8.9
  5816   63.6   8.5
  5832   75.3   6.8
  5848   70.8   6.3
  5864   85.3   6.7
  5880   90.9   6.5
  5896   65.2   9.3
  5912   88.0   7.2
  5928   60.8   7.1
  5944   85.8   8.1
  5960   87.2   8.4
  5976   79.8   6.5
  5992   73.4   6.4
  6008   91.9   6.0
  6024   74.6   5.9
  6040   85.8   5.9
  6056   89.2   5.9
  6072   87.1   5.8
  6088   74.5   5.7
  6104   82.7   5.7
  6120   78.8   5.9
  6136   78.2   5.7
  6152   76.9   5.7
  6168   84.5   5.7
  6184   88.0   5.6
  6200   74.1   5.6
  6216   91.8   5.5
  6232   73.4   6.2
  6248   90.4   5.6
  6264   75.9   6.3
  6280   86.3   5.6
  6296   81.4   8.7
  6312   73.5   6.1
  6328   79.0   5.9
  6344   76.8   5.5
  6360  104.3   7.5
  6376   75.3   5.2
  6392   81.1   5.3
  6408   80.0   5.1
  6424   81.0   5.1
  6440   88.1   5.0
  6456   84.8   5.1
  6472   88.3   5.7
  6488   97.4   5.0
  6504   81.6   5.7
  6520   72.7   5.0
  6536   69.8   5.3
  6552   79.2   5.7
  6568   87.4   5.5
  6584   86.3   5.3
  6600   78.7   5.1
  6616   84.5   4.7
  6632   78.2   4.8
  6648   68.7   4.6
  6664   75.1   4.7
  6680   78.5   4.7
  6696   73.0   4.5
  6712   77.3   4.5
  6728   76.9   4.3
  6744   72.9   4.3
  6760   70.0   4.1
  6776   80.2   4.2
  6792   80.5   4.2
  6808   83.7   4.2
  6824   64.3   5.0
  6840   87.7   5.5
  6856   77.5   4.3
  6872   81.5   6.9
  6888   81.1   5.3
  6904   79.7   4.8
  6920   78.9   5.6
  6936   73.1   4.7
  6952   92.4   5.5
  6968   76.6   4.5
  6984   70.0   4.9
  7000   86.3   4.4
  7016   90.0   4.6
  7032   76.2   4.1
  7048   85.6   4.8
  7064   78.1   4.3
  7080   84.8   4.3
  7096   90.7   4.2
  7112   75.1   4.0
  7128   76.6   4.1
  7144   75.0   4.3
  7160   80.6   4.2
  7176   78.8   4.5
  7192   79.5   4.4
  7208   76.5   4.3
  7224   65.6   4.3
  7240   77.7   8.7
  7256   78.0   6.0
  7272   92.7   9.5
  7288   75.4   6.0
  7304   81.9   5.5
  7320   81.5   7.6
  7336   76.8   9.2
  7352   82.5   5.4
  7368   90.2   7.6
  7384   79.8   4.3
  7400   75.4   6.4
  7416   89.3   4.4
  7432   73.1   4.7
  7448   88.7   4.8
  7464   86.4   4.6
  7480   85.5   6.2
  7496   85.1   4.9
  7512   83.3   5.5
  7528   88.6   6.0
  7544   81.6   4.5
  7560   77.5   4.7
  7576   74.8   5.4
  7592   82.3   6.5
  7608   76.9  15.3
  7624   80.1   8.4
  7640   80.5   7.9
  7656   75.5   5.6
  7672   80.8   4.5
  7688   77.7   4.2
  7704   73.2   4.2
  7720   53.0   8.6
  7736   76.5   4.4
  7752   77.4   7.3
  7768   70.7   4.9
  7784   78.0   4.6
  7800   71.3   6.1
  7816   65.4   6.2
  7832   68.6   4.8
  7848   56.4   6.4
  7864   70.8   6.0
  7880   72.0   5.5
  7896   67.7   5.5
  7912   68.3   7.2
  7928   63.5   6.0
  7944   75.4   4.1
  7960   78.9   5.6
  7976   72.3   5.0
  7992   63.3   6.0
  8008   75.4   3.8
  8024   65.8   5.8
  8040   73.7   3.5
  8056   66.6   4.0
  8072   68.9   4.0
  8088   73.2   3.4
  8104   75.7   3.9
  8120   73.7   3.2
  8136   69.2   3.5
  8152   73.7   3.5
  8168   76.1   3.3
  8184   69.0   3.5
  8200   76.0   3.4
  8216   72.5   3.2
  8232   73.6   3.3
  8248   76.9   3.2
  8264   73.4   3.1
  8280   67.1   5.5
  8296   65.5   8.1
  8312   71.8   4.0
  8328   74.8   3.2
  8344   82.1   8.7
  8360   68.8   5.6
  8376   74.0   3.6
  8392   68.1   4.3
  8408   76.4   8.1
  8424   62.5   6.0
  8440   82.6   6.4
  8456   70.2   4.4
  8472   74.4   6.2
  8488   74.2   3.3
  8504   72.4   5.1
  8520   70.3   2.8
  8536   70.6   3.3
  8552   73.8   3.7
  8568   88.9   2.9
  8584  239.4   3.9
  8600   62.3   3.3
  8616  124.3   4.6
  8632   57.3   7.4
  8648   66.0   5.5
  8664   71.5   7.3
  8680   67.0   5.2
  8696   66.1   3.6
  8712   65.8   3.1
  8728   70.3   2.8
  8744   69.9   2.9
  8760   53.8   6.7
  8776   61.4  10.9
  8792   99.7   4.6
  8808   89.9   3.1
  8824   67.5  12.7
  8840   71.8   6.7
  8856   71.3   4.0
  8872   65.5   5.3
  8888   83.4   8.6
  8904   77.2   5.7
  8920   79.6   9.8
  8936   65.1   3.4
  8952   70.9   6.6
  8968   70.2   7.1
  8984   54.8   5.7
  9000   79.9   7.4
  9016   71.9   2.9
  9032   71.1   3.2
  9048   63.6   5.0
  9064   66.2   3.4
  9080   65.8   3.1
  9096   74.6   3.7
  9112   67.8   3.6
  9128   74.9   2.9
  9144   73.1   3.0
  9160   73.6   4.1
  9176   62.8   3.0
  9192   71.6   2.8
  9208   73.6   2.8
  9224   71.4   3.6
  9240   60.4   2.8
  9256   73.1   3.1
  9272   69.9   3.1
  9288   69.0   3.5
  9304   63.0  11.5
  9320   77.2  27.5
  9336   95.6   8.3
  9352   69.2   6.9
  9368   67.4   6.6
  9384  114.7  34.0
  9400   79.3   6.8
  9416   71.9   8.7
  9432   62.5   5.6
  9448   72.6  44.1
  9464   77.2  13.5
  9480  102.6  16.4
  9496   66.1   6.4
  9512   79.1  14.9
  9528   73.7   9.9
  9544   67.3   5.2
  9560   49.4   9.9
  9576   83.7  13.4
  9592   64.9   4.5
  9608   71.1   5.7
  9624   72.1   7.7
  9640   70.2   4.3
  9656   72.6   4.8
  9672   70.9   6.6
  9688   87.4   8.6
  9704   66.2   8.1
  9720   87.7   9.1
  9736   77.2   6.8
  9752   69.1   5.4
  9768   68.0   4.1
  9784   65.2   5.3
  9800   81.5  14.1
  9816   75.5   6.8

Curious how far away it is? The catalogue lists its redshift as 0.308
